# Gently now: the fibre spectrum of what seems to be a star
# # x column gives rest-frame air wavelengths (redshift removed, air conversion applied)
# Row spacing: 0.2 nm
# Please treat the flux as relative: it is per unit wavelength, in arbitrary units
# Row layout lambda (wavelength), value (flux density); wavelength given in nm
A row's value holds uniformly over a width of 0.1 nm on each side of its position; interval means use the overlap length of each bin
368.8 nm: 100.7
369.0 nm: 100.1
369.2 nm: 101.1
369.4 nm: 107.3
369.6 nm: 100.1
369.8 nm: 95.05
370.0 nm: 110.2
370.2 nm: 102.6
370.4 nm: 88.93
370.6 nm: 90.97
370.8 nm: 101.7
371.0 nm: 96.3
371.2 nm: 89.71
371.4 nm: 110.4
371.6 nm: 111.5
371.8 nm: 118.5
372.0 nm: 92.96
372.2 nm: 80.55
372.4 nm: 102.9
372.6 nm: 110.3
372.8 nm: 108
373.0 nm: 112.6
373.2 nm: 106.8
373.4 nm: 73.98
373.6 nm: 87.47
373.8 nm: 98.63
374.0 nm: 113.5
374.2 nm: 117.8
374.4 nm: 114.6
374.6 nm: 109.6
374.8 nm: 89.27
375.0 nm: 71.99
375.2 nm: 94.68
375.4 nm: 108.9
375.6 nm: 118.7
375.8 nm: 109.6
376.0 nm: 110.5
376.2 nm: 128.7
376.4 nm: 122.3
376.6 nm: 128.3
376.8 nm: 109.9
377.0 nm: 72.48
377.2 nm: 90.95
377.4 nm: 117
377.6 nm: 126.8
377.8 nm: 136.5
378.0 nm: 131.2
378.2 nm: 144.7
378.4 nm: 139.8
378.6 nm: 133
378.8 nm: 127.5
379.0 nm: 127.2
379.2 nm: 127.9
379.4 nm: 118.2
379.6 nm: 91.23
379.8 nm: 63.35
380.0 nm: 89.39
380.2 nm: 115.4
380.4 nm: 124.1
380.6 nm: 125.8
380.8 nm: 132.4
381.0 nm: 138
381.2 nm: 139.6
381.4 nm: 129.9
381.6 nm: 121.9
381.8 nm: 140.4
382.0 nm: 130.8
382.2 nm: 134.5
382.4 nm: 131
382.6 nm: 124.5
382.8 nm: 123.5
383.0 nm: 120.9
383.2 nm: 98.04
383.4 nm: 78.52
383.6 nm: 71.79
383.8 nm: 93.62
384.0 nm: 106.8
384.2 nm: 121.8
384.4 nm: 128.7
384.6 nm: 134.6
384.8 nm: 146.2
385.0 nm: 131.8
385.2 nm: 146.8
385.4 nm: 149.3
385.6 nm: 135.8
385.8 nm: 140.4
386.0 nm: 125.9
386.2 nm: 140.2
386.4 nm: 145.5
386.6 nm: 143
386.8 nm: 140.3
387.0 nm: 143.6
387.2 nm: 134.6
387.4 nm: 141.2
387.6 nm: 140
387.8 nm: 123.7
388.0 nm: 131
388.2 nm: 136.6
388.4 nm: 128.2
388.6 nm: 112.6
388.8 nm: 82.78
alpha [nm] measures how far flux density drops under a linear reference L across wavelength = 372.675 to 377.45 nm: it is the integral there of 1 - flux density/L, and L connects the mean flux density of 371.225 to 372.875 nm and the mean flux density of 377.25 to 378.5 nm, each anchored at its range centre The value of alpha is 0.52 nm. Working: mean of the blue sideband 104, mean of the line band 105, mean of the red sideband 131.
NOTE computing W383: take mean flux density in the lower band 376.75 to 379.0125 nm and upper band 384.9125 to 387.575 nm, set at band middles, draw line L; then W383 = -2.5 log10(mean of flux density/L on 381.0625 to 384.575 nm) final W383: 0.12 mag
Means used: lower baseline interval 121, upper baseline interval 140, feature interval 118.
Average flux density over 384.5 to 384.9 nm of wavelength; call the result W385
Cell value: 140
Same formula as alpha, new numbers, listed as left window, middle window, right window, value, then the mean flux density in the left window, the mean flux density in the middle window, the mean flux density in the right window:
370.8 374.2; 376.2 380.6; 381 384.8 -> -0.194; 101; 117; 120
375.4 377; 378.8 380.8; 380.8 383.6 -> 0.136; 115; 111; 122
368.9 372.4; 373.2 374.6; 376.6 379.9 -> 0.067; 100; 102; 116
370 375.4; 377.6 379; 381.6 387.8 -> -0.261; 100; 134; 128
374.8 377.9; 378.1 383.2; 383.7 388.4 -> -0.140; 109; 123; 134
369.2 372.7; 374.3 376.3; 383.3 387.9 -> 0.062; 101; 106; 129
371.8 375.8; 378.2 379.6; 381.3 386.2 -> -0.180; 101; 127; 124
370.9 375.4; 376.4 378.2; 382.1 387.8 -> -0.099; 101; 116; 128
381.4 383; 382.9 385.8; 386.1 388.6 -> 0.276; 129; 120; 136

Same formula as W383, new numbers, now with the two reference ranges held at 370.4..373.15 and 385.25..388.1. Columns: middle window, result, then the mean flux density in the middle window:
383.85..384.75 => 0.08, 123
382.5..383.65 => 0.23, 104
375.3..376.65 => -0.05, 118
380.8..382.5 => -0.06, 133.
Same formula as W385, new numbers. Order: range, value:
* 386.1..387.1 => 143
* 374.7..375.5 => 91.2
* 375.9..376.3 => 120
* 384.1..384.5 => 125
